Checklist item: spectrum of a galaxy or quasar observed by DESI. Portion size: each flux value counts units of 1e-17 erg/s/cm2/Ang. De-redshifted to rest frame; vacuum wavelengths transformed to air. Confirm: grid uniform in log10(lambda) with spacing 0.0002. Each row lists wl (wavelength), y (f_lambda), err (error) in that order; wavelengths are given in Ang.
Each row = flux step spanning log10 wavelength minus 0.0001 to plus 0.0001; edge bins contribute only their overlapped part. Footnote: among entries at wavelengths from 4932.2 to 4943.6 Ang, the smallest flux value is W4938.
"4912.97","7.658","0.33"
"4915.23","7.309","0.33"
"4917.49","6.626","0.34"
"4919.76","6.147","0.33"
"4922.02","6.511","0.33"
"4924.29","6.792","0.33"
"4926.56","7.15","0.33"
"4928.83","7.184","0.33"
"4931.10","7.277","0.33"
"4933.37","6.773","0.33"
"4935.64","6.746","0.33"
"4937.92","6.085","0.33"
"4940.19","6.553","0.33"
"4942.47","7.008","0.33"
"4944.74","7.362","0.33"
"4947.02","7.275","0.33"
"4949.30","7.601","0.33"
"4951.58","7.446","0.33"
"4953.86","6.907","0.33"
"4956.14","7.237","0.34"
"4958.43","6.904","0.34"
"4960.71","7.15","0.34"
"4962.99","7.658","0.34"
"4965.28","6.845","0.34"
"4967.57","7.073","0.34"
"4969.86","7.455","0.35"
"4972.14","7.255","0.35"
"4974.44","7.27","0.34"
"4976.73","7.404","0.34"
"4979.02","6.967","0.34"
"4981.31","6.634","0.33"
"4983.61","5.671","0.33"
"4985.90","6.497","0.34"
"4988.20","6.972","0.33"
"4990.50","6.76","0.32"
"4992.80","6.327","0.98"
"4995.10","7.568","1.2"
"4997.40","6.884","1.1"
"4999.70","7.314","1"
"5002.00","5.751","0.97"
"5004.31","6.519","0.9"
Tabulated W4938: 6.085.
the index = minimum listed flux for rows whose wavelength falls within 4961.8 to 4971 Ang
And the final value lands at 6.845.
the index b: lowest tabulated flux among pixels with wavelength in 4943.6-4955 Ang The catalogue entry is 6.907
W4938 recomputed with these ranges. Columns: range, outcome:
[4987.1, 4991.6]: 6.76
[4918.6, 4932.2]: 6.147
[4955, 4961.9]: 6.904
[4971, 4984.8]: 5.671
